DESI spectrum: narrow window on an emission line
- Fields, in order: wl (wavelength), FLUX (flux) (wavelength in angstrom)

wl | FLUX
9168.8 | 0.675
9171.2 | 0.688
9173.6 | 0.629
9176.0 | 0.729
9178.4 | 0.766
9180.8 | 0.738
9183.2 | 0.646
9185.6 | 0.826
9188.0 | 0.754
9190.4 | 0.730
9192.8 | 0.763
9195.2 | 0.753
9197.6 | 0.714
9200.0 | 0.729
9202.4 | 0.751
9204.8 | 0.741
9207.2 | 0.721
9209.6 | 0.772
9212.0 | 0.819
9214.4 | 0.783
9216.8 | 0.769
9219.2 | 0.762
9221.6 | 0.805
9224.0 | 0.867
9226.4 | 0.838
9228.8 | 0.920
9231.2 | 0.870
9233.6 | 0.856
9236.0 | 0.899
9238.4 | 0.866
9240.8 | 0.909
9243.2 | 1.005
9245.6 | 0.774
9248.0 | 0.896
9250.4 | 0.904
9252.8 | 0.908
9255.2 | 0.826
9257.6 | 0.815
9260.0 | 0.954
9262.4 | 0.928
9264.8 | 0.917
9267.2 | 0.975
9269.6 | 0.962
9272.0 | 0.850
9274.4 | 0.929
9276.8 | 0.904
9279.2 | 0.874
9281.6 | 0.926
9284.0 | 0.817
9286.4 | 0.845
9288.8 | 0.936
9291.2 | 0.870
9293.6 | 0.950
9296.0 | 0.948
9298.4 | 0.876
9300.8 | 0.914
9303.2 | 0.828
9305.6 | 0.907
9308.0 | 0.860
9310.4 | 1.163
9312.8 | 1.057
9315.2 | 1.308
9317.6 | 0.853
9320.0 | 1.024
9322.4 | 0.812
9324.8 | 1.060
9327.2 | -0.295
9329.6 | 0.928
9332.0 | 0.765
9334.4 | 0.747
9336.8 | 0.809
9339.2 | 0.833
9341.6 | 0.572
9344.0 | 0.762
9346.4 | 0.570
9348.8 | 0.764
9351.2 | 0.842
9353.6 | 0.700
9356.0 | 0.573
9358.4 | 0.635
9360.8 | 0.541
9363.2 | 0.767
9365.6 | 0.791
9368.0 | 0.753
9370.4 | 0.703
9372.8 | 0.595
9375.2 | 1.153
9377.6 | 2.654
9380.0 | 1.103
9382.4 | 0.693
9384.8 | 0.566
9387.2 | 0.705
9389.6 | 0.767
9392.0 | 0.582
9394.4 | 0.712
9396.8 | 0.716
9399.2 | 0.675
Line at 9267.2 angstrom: Mg II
